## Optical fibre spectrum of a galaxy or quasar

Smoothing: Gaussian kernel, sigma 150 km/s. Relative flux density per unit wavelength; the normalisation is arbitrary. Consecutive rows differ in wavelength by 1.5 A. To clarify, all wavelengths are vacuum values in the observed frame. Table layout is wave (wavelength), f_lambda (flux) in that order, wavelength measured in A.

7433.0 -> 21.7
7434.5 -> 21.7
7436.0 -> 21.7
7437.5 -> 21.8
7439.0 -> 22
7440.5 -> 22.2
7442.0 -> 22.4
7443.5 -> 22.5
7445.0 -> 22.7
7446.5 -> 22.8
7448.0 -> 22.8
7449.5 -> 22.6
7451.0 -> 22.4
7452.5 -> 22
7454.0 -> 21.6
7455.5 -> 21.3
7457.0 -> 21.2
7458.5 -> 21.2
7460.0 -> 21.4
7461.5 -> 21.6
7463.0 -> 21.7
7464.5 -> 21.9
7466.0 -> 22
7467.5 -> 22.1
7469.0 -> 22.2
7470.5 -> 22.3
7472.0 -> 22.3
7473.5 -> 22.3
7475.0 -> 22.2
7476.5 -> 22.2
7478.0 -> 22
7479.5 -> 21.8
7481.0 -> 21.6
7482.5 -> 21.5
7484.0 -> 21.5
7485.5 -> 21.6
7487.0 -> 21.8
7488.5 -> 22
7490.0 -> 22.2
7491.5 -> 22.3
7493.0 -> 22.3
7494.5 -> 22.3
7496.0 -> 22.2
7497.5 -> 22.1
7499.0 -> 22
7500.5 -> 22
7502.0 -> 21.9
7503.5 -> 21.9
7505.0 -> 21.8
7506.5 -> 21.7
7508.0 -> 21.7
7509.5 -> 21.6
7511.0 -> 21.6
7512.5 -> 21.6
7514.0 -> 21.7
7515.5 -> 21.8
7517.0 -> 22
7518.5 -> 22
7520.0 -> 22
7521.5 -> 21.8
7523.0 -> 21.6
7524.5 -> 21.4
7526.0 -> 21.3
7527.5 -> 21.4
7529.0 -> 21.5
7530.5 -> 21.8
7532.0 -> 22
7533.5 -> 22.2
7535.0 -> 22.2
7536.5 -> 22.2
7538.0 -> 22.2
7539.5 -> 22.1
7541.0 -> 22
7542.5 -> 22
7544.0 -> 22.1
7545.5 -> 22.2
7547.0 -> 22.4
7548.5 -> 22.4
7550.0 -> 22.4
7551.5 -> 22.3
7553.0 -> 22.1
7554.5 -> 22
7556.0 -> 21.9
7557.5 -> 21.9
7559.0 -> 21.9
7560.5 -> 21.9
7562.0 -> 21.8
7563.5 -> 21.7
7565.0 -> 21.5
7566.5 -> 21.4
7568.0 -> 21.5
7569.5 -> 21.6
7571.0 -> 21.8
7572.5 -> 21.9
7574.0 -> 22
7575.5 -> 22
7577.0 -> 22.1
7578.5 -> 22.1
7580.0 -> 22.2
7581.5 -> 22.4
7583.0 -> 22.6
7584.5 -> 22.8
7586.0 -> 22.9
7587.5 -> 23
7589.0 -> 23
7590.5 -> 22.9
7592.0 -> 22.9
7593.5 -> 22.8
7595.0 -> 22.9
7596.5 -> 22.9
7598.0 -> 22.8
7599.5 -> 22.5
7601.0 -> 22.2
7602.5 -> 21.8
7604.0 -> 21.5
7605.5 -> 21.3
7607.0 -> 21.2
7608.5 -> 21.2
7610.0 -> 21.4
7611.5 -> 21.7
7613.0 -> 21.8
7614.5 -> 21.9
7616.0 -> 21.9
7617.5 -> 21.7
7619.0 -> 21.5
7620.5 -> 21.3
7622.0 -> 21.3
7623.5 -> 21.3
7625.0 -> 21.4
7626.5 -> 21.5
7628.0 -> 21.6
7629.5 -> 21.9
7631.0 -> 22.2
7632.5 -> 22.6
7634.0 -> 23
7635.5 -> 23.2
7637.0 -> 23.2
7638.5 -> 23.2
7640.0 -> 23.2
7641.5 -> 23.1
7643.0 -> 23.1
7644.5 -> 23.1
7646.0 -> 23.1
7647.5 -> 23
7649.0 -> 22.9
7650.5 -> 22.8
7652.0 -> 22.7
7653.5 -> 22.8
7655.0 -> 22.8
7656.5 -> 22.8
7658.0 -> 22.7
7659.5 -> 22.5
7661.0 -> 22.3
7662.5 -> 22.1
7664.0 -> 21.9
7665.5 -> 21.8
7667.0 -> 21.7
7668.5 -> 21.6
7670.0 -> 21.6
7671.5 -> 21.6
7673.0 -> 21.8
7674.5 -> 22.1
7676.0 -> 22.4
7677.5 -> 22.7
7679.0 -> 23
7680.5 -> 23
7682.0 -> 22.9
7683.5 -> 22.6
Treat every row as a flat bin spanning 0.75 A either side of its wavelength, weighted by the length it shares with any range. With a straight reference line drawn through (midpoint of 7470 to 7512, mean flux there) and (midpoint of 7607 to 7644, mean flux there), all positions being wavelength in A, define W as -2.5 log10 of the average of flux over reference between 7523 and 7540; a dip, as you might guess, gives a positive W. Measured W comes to 0.01 mag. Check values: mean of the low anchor 21.9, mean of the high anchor 22.1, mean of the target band 21.8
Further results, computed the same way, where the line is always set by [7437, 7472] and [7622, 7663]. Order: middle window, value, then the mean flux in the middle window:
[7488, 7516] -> 0.01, 21.9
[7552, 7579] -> 0.03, 21.8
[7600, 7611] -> 0.05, 21.5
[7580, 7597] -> -0.02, 22.8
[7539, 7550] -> 0.01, 22.2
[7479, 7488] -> 0.02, 21.6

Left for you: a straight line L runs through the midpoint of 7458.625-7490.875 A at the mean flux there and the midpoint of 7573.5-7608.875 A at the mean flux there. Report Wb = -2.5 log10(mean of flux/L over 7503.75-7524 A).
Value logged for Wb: 0.01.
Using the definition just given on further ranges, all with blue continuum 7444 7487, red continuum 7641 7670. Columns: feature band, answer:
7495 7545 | 0.01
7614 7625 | 0.04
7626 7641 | -0.01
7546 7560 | 0.00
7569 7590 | 0.00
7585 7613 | 0.00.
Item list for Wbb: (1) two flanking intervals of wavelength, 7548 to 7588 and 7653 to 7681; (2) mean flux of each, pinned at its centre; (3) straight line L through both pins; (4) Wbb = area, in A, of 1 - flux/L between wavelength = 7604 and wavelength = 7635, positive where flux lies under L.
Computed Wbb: 0.7 A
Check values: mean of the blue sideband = 22.1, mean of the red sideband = 22.3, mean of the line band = 21.7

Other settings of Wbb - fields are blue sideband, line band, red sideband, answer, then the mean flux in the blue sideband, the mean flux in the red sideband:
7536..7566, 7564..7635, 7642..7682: 0.61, 22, 22.5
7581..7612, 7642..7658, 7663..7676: -0.70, 22.3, 21.8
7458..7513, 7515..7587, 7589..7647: 0.25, 21.9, 22.2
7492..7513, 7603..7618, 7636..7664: 0.68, 21.9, 22.8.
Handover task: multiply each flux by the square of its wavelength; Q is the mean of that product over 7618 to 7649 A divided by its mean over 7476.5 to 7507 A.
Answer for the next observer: 1.06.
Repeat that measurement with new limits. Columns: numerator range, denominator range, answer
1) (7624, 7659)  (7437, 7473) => 1.08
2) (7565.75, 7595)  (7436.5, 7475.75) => 1.05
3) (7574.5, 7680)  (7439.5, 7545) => 1.05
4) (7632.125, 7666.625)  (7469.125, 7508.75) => 1.08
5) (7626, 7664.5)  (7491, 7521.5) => 1.07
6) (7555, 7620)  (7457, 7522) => 1.03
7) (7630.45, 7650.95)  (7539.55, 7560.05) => 1.06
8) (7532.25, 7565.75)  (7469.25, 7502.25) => 1.02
